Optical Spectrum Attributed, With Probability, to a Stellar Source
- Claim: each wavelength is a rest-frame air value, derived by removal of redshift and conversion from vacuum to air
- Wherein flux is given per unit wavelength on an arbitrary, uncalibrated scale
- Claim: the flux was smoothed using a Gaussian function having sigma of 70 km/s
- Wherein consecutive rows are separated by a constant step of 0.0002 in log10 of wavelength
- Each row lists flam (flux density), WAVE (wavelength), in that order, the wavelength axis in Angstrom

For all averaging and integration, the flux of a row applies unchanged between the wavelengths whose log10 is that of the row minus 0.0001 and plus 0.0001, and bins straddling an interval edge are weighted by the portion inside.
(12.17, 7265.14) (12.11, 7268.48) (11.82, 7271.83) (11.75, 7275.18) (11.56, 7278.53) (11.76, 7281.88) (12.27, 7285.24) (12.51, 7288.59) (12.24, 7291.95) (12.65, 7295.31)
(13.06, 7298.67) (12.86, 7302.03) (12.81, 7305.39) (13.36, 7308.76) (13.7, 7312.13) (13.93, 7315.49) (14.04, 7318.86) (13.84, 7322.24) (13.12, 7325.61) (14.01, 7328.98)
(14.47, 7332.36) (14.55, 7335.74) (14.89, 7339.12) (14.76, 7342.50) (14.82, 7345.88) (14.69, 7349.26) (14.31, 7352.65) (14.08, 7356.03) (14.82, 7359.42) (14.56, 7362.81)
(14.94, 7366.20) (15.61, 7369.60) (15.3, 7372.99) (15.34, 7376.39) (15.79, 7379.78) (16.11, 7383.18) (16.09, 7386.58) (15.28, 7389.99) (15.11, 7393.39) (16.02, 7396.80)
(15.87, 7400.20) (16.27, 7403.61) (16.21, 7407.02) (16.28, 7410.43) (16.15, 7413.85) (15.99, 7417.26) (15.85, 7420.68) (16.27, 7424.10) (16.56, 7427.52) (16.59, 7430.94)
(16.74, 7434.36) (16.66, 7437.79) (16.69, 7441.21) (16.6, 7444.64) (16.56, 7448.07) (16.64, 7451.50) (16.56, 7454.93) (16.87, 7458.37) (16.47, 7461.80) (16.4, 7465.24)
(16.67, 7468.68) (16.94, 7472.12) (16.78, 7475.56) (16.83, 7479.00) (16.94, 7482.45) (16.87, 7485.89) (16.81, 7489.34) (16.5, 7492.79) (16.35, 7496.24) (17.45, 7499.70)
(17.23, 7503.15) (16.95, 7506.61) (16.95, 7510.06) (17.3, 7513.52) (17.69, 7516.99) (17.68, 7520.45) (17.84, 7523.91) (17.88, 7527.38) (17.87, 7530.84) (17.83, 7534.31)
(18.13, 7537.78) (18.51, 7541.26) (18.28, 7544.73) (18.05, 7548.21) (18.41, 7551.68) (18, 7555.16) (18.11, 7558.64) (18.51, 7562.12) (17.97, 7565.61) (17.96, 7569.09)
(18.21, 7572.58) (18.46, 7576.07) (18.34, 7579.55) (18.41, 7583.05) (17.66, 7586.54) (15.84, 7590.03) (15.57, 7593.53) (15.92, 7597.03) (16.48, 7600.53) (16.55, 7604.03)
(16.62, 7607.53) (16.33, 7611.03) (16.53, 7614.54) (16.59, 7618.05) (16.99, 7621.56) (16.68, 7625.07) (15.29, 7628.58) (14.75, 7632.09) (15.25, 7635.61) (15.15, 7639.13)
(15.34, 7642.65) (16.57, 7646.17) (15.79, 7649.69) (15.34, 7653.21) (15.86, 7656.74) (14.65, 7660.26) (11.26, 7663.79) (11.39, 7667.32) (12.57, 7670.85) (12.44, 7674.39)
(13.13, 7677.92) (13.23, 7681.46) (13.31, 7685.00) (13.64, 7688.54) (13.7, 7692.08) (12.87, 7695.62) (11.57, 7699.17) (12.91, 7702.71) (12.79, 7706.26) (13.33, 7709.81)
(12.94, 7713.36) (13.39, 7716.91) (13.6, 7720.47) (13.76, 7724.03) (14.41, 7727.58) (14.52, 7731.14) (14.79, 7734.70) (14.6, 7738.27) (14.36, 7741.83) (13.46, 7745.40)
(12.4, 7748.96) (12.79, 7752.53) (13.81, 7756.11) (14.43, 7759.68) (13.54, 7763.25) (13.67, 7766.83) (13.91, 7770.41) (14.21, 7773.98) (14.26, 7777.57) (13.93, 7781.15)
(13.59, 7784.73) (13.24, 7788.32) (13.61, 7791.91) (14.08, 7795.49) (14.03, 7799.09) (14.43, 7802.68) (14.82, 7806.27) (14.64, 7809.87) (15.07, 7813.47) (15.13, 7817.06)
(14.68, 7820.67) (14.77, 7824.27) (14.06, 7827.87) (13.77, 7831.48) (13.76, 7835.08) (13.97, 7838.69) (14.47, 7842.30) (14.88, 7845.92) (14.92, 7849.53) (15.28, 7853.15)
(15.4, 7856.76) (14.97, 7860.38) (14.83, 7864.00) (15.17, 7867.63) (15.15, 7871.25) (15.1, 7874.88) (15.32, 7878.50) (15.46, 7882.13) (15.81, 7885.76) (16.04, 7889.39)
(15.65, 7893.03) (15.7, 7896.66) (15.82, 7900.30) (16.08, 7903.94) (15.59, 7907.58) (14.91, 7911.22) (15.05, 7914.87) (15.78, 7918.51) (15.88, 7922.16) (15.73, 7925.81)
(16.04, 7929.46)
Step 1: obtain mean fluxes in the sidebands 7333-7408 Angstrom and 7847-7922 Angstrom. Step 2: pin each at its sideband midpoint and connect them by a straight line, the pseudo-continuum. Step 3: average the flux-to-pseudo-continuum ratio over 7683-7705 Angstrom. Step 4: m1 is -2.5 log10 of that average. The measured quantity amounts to 0.18 mag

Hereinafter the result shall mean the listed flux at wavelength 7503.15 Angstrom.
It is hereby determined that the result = 17.23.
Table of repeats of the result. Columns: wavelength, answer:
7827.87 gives 14.06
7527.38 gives 17.88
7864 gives 14.83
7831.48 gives 13.77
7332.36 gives 14.47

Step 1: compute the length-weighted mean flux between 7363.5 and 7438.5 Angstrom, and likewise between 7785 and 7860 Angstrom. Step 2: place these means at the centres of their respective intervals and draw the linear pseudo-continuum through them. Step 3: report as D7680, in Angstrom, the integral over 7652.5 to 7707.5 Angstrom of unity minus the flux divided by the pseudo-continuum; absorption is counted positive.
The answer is 6.7 Angstrom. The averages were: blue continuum 15.9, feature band 13.1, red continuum 14.4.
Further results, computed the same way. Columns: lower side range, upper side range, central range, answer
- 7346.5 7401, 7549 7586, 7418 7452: -0.7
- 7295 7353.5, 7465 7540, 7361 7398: -1.3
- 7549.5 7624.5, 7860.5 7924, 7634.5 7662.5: 2.5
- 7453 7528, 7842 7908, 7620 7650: 1.2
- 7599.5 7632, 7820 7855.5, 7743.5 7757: 1.9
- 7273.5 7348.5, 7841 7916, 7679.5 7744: 5.3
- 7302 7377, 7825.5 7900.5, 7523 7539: -3.7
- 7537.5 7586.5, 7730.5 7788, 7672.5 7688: 2.5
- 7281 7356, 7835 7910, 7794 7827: 1.0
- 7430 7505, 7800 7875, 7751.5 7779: 2.3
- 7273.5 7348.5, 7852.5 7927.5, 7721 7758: 2.6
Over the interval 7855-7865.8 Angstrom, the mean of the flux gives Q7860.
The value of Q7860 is 15.1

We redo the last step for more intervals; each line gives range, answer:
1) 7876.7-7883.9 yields 15.4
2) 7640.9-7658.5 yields 15.8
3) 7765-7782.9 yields 14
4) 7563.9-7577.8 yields 18.1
